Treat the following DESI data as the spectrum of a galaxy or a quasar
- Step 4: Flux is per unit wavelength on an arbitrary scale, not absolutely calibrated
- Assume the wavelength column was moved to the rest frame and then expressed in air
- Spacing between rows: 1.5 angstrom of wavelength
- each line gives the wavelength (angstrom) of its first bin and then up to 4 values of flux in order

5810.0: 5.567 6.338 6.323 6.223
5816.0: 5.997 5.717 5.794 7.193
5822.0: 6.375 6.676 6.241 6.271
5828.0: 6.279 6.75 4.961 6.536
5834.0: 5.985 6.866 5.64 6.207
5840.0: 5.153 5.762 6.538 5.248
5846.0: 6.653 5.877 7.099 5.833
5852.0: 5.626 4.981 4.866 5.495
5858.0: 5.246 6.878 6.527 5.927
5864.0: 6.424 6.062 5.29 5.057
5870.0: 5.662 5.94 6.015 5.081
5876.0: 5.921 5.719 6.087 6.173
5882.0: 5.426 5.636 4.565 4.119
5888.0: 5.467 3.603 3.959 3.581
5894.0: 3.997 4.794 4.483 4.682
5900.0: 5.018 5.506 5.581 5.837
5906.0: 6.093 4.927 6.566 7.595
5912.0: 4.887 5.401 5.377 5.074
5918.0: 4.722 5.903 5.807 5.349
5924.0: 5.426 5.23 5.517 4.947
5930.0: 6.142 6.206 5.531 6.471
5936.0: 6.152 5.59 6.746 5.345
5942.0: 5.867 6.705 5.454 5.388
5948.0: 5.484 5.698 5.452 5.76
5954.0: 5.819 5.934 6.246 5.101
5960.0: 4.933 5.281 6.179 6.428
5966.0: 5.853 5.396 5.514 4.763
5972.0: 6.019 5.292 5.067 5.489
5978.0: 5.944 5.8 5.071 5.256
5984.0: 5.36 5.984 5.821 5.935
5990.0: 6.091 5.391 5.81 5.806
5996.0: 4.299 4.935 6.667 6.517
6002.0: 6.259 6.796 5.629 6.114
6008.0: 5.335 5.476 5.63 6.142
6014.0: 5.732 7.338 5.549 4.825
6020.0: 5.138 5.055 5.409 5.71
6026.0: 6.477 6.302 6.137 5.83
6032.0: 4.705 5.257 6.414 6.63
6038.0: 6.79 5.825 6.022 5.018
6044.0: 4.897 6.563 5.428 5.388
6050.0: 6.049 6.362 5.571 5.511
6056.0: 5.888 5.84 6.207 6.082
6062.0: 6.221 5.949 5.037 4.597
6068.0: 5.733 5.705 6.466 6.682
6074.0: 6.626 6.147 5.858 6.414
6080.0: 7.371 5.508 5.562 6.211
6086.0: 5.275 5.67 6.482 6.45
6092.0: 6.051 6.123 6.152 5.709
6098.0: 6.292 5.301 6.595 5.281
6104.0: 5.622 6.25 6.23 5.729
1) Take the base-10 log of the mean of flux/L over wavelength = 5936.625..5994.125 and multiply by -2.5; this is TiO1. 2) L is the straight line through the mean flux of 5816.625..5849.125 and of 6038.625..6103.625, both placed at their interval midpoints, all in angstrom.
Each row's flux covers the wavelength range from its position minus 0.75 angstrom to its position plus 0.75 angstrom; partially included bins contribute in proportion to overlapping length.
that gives 0.07 mag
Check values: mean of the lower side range 6.16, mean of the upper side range 5.91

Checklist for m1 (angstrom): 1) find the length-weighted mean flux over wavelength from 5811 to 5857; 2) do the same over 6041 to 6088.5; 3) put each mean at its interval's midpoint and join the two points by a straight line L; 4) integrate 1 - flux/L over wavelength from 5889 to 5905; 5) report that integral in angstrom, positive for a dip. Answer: 3.6 angstrom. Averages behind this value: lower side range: 6.05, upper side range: 5.87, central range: 4.64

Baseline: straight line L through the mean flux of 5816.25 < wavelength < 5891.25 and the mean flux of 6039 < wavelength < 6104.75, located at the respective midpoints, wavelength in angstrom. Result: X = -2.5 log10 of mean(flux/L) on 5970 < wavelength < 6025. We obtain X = 0.04 mag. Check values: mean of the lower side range 5.8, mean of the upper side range 5.9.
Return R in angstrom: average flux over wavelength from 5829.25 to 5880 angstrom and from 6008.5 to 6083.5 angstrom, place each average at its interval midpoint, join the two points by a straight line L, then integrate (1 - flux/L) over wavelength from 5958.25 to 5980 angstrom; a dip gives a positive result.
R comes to 1.19 angstrom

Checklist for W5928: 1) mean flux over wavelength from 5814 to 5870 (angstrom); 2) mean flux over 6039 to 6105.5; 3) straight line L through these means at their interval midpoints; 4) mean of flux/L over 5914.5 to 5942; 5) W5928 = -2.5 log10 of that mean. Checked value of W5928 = 0.06 mag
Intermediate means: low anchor 6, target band 5.65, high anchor 5.91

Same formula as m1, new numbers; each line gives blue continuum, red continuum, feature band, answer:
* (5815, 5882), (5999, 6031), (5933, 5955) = 0.3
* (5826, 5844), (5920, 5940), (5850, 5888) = 2.2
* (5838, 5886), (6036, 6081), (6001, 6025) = 0.6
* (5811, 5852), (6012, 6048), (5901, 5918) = 1.0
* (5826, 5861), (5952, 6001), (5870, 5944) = 4.5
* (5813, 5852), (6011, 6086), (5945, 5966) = 1.1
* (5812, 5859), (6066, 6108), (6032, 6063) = 0.8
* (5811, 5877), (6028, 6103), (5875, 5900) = 4.5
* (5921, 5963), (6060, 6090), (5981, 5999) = 0.8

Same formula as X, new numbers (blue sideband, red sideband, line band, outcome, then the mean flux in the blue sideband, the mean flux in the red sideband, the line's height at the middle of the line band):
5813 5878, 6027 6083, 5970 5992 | 0.070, 5.97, 5.91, 5.93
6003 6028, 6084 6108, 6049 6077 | -0.004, 5.79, 5.98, 5.9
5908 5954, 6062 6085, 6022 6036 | 0.019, 5.72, 6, 5.91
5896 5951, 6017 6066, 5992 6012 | -0.014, 5.62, 5.76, 5.71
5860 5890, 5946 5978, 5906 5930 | 0.004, 5.56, 5.59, 5.57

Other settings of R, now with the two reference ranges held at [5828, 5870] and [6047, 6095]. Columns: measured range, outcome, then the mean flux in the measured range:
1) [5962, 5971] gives 0.36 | 5.7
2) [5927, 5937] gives 0.10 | 5.87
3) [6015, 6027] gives 0.57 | 5.67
